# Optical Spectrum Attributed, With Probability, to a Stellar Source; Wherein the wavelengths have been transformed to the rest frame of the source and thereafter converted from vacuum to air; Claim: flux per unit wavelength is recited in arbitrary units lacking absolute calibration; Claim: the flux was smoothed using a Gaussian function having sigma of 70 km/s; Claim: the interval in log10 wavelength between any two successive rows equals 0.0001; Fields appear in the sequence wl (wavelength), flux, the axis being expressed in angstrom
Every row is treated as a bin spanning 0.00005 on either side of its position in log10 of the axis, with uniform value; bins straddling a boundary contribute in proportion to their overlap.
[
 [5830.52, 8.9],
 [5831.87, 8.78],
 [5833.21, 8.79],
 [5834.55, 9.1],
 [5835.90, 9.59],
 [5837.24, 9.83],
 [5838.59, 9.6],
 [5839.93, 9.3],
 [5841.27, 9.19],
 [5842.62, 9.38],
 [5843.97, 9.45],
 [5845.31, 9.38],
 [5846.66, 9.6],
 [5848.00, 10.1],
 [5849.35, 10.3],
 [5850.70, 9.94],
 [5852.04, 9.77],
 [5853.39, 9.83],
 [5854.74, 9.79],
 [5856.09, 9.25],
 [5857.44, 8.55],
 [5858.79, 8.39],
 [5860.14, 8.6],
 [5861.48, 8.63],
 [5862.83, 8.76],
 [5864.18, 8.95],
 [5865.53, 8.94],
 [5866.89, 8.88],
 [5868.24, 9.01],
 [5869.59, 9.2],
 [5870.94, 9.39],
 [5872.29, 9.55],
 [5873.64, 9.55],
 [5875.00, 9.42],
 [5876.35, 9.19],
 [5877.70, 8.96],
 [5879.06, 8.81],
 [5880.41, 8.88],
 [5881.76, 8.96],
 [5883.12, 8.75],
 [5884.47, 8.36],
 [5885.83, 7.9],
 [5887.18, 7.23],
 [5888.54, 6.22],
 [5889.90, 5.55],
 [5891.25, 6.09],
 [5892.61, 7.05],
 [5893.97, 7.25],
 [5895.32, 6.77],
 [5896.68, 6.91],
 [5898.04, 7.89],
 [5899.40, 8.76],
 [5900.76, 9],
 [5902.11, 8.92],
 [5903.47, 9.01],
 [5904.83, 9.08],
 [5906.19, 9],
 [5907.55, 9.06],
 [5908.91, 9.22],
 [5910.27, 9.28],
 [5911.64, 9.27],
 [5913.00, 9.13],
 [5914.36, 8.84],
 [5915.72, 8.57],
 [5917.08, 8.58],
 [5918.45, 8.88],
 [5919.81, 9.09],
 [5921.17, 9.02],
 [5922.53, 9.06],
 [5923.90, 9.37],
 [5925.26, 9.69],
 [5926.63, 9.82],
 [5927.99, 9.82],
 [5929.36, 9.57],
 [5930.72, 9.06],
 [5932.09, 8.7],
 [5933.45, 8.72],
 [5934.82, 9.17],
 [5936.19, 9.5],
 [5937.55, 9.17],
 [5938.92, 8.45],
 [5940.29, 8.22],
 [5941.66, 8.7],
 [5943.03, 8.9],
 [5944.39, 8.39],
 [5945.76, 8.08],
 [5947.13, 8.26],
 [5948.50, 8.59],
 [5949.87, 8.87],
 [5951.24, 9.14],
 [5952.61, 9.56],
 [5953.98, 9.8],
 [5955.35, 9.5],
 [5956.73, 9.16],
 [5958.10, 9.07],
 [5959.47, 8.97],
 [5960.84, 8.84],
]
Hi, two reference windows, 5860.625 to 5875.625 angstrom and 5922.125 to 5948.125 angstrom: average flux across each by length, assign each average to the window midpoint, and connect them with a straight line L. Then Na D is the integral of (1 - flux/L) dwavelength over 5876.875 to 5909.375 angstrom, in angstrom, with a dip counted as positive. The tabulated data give 3.56 angstrom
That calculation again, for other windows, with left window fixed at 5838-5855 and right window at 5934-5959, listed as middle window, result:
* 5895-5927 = 1.12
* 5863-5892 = 2.98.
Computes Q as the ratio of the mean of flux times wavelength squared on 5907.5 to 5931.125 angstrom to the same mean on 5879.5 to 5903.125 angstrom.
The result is 1.20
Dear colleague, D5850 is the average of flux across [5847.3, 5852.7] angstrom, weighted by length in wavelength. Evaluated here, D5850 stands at 10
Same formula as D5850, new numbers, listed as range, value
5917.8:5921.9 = 9.02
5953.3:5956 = 9.66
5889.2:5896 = 6.54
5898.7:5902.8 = 8.9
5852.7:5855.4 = 9.79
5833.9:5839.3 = 9.52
